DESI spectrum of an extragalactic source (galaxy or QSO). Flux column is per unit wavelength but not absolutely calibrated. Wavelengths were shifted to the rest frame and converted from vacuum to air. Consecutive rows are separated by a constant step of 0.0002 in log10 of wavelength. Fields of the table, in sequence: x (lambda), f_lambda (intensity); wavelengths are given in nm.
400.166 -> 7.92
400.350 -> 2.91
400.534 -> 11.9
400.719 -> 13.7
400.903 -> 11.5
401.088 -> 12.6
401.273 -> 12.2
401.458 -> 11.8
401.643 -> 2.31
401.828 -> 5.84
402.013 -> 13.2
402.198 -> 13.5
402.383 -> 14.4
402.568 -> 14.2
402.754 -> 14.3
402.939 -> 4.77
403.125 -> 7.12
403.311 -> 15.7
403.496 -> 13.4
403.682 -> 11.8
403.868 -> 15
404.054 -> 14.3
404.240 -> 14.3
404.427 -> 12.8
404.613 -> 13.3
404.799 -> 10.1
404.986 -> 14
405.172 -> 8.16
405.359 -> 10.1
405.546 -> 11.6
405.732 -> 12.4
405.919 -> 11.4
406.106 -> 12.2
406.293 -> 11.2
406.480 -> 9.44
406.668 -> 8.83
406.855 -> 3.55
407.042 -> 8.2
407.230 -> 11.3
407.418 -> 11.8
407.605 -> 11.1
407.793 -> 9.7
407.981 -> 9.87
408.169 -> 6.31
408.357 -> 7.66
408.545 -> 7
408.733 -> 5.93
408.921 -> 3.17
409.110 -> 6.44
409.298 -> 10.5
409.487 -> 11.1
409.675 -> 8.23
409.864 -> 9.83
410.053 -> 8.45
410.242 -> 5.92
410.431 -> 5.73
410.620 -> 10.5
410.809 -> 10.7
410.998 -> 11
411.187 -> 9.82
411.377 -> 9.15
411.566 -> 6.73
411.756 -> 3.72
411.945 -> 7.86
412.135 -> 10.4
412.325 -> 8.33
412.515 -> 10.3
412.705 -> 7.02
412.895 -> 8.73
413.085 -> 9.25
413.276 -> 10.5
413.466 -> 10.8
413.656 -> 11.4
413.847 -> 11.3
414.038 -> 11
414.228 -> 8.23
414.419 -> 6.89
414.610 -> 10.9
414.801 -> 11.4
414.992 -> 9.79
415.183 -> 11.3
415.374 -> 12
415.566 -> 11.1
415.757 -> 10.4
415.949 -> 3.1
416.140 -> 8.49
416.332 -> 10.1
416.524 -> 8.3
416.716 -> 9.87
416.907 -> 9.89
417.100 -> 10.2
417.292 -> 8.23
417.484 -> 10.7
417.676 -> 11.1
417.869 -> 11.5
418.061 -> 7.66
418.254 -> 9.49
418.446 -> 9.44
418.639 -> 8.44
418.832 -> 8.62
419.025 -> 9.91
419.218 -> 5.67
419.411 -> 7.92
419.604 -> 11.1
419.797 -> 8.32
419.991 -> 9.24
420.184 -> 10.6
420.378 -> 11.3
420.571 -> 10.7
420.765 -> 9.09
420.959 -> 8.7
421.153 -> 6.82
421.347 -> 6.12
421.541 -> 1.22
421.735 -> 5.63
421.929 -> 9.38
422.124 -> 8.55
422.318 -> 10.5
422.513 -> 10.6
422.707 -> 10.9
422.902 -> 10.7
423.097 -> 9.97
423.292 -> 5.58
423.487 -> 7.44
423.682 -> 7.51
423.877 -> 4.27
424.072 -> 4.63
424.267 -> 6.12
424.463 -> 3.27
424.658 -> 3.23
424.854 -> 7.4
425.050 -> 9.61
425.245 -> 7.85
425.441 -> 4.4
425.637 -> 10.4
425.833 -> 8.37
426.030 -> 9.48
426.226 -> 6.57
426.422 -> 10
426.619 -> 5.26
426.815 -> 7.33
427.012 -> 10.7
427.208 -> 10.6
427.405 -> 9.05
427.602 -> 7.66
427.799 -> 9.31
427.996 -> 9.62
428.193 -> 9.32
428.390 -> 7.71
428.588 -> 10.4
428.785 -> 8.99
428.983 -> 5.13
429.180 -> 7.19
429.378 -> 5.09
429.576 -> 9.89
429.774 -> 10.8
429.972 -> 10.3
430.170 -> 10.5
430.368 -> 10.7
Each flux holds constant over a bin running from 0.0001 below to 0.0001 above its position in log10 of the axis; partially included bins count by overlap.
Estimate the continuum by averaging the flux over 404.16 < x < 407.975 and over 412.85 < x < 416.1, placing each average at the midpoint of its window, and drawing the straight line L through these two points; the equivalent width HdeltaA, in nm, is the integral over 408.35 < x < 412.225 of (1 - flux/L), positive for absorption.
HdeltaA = 0.829 nm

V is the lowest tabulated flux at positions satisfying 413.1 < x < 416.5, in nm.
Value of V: 3.1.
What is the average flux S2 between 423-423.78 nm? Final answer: 7.62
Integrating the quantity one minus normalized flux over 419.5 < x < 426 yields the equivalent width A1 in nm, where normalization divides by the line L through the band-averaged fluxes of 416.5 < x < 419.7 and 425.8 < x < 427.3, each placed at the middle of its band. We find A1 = 0.75 nm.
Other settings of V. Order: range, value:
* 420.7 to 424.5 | 1.22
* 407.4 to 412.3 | 3.17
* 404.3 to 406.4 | 8.16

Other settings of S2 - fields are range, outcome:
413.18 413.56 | 10.6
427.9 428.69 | 9.26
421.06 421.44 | 6.47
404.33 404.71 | 13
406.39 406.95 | 7.26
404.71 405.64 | 10.8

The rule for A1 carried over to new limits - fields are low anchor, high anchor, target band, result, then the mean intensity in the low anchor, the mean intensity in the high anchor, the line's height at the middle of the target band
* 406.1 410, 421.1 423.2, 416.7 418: -0.28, 8.65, 8.24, 8.38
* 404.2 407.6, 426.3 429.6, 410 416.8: 0.52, 10.8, 8.38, 9.95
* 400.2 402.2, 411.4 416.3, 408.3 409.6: 0.29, 9.92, 9.25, 9.51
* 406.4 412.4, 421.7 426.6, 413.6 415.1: -0.36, 8.38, 7.68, 8.14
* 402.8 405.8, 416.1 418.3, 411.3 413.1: 0.41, 11.8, 9.66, 10.5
